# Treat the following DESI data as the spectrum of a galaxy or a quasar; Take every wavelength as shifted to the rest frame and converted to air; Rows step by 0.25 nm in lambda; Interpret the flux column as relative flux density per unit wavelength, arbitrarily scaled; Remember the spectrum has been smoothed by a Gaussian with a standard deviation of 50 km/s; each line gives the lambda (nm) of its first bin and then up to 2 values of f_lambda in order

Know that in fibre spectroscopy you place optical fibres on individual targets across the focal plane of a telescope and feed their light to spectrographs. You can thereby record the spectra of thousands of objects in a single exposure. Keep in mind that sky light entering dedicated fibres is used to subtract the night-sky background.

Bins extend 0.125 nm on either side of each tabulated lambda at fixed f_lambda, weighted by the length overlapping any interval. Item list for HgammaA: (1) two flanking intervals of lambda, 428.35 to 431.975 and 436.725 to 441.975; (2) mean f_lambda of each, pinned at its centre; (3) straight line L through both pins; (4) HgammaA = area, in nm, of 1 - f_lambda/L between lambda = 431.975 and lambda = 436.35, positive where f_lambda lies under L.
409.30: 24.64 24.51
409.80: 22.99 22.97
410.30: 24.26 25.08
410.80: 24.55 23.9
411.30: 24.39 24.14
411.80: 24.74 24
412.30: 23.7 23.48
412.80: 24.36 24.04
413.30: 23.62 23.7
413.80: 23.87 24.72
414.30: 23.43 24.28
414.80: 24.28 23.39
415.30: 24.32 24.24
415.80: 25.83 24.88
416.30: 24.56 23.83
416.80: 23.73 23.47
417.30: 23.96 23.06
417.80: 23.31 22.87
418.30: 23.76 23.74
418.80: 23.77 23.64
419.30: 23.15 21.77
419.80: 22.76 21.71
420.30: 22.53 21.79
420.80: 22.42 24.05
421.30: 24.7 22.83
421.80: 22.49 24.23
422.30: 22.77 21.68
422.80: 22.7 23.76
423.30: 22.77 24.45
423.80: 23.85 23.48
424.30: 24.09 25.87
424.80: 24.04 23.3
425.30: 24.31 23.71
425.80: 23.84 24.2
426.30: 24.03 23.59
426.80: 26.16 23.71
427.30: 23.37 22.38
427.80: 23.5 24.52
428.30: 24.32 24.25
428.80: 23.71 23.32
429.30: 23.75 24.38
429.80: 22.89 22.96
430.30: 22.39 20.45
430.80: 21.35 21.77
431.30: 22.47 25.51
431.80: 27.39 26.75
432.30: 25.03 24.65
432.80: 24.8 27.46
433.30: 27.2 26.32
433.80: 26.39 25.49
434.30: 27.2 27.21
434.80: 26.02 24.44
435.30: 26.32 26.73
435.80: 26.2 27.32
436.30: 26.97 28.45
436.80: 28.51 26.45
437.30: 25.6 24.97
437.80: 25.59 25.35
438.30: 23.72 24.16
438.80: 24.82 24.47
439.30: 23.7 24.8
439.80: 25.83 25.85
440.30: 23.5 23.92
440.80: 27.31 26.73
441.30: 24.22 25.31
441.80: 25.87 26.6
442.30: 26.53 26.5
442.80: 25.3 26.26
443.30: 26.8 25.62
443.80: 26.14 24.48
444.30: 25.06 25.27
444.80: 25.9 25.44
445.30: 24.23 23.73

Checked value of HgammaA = -0.37 nm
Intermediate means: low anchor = 23.4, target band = 26.2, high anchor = 25.3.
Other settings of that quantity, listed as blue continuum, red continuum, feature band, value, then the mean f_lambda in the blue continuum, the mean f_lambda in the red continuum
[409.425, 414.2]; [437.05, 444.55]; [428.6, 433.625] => 0.145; 24.1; 25.4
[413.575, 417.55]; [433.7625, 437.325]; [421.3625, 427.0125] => 0.332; 24.1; 26.7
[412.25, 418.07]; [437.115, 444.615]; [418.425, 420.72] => 0.138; 24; 25.4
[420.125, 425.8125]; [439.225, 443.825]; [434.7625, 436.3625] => -0.086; 23.4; 25.6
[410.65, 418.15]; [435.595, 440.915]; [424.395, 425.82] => 0.031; 24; 25.6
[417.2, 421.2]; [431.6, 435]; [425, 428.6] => 0.117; 23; 26.2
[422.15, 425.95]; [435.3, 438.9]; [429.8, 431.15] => 0.161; 23.6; 26.1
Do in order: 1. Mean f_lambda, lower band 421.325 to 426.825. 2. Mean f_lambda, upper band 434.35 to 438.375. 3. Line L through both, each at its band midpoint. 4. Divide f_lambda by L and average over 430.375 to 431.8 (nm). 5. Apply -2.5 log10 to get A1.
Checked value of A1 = 0.11 mag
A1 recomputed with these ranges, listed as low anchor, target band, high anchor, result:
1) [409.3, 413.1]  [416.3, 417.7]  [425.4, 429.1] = 0.02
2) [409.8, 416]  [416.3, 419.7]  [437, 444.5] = 0.04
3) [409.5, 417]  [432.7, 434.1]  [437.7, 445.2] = -0.06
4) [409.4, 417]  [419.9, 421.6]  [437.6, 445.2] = 0.07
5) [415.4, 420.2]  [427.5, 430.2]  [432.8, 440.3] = 0.06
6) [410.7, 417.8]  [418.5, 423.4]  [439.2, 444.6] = 0.07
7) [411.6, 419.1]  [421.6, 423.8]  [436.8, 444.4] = 0.06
